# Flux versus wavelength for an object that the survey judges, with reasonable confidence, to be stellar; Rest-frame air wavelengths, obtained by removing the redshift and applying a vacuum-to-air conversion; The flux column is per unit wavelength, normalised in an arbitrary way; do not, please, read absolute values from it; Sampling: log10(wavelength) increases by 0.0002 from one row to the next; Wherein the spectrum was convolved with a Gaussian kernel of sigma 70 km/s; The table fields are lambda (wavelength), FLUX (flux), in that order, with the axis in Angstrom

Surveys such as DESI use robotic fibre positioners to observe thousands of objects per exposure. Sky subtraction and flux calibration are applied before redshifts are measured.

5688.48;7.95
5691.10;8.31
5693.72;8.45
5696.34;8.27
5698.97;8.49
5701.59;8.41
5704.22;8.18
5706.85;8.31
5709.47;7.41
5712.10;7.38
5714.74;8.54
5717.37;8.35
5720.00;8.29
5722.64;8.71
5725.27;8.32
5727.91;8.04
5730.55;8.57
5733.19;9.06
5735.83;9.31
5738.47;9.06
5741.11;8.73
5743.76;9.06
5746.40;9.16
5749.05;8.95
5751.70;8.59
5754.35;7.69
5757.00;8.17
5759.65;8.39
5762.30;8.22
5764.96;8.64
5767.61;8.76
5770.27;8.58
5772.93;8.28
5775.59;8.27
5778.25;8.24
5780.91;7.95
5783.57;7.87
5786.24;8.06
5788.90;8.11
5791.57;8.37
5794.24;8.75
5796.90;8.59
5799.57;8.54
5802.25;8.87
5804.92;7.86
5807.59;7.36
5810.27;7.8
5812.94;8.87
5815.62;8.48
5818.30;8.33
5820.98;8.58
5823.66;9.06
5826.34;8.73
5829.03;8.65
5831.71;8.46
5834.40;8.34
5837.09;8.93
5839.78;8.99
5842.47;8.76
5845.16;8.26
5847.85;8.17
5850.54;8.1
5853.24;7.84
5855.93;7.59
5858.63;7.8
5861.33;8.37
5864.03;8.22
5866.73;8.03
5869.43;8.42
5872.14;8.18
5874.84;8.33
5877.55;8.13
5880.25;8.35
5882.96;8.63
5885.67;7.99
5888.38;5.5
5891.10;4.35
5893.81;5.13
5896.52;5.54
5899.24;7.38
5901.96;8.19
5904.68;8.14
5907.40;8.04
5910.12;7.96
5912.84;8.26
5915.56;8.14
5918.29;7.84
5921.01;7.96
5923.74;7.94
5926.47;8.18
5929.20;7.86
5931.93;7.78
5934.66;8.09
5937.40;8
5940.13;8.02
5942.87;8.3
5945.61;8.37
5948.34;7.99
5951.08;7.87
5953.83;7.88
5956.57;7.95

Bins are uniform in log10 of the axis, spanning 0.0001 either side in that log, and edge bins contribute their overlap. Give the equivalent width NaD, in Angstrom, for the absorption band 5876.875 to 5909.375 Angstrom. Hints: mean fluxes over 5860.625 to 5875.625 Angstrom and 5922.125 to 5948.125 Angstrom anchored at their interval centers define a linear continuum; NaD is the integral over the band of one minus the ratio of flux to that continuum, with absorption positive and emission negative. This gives 4.3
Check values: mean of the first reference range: 8.25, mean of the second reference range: 8.06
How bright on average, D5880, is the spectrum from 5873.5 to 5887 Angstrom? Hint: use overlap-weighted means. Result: 8.29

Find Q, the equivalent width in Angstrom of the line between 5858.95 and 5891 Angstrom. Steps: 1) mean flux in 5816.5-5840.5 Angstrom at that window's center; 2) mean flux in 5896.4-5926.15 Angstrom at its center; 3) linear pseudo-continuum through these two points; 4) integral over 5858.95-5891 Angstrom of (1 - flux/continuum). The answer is 1.4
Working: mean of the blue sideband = 8.66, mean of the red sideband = 7.87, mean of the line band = 7.86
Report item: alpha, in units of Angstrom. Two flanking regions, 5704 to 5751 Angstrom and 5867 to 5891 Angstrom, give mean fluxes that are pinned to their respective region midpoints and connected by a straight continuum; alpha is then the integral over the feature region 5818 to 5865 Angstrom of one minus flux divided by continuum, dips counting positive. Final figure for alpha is -2.7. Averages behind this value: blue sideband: 8.53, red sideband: 7.76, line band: 8.4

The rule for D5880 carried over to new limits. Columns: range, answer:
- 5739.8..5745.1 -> 8.9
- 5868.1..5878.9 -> 8.26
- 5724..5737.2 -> 8.66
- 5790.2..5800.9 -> 8.56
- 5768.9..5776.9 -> 8.37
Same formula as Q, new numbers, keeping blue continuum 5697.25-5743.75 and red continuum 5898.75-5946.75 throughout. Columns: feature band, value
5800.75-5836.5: -0.8 Angstrom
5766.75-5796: 0.1 Angstrom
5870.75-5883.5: -0.3 Angstrom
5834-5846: -0.7 Angstrom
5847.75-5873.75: 0.3 Angstrom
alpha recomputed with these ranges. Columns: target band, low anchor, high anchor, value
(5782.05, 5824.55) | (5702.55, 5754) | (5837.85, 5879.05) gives 0.06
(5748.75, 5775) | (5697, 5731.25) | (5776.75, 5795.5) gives -0.64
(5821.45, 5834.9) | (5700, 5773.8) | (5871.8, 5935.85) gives -1.15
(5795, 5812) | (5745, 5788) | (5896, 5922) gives 0.03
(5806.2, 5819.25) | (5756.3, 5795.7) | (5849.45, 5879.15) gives 0.10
